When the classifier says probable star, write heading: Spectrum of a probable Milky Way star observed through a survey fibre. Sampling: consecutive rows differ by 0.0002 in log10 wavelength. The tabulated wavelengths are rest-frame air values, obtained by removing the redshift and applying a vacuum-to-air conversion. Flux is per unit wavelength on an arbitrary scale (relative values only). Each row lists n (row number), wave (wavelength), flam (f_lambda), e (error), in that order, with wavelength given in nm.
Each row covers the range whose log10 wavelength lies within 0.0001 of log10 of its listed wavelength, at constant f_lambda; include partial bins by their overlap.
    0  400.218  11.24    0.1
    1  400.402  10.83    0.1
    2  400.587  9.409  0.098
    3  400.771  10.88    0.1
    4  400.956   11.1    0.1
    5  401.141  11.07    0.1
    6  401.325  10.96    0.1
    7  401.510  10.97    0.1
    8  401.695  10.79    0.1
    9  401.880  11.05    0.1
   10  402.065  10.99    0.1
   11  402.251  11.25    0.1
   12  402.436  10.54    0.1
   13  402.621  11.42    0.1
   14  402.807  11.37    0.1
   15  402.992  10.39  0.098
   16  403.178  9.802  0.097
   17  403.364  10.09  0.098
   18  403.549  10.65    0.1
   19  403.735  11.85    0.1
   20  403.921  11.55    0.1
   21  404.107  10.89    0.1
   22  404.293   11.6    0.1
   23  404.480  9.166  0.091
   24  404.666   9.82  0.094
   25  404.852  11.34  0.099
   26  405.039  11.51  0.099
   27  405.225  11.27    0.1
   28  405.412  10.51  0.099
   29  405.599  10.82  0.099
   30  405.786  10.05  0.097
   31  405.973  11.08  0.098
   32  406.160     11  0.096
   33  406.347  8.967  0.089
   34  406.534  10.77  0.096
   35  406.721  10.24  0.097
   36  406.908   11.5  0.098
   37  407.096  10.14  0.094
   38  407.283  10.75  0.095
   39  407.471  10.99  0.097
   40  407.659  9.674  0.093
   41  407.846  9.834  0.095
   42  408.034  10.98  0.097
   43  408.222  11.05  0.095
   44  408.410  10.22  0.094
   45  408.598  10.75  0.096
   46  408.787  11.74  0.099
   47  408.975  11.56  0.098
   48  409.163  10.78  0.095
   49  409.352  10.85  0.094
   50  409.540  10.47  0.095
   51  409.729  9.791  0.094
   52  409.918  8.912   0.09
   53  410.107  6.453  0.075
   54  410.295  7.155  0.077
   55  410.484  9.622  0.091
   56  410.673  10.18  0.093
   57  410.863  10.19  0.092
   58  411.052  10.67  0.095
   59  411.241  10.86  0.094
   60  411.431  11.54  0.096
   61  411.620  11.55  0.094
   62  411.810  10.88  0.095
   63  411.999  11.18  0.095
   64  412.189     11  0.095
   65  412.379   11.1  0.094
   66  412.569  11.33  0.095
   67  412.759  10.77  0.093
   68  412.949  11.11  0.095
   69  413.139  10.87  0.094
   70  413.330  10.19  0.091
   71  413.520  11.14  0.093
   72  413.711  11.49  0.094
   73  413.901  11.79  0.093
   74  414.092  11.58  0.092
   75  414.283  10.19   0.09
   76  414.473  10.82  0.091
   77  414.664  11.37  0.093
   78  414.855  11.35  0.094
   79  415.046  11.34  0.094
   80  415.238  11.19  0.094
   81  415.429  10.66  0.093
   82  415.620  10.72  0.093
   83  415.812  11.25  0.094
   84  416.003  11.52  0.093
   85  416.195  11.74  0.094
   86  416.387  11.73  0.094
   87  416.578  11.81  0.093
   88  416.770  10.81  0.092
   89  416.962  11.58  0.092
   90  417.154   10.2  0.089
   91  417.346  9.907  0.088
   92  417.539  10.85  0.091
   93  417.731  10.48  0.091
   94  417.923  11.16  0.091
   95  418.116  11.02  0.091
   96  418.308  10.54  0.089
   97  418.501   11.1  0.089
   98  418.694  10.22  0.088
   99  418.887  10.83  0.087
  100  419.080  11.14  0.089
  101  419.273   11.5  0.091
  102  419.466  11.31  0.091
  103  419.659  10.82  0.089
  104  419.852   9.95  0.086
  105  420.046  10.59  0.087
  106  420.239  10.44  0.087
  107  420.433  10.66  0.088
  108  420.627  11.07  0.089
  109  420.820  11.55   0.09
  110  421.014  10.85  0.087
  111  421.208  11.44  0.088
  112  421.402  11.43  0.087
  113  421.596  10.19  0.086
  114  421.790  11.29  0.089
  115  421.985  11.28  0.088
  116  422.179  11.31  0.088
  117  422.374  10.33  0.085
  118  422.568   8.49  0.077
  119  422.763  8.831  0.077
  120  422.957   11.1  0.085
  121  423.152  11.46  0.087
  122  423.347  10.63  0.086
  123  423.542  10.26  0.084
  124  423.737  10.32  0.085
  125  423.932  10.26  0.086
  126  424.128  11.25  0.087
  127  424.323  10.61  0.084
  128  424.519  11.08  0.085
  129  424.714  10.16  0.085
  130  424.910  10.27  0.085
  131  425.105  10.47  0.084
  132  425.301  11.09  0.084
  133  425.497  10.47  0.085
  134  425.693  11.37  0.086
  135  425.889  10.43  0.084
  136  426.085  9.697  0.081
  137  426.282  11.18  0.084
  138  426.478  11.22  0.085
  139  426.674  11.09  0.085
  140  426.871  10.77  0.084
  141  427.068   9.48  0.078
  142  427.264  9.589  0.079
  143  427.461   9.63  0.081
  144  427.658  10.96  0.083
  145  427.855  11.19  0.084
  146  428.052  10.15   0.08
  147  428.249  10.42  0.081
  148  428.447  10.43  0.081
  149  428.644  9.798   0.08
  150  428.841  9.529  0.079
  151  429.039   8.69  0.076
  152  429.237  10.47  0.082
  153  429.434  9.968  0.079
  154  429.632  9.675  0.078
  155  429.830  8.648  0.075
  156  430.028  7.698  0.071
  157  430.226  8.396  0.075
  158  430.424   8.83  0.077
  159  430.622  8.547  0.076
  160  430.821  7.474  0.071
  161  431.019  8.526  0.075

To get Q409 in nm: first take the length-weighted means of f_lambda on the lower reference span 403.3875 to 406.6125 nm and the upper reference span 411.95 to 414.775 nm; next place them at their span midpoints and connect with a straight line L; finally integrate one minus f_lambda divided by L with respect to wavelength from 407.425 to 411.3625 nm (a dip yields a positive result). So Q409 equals 0.281 nm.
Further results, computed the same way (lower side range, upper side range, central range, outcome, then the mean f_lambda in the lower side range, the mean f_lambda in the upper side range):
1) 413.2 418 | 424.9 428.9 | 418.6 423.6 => 0.018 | 11.1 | 10.5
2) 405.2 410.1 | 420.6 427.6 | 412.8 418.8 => -0.272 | 10.5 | 10.6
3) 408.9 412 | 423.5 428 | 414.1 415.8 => -0.125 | 10.1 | 10.6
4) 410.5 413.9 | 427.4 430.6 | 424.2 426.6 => -0.187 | 10.9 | 9.63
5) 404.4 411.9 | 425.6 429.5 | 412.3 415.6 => -0.223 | 10.4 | 10.3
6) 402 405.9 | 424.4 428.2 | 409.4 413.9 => 0.129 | 10.8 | 10.5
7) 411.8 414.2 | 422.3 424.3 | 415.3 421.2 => -0.132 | 11.1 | 10.3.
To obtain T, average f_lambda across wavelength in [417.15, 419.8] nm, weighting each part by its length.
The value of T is 10.8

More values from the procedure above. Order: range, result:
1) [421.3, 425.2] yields 10.6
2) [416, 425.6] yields 10.8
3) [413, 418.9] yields 11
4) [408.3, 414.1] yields 10.6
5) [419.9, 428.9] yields 10.6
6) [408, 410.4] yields 10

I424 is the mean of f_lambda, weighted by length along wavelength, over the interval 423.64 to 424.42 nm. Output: 10.6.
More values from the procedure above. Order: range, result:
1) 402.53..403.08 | 11.1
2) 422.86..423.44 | 11.1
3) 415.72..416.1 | 11.4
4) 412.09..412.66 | 11.1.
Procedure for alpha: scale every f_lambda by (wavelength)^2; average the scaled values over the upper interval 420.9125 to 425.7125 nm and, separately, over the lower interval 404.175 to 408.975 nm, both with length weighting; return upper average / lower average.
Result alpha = 1.1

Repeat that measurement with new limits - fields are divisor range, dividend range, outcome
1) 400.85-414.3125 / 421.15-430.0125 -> 1.06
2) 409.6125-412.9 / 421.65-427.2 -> 1.10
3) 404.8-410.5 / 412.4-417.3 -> 1.11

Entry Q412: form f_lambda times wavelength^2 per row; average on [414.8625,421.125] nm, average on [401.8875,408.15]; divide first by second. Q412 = 1.1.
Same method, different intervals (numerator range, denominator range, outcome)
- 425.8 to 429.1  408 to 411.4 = 1.10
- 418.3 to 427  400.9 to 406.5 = 1.09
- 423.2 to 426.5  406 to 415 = 1.07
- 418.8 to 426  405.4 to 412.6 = 1.10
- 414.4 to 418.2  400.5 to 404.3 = 1.09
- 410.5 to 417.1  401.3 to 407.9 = 1.08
